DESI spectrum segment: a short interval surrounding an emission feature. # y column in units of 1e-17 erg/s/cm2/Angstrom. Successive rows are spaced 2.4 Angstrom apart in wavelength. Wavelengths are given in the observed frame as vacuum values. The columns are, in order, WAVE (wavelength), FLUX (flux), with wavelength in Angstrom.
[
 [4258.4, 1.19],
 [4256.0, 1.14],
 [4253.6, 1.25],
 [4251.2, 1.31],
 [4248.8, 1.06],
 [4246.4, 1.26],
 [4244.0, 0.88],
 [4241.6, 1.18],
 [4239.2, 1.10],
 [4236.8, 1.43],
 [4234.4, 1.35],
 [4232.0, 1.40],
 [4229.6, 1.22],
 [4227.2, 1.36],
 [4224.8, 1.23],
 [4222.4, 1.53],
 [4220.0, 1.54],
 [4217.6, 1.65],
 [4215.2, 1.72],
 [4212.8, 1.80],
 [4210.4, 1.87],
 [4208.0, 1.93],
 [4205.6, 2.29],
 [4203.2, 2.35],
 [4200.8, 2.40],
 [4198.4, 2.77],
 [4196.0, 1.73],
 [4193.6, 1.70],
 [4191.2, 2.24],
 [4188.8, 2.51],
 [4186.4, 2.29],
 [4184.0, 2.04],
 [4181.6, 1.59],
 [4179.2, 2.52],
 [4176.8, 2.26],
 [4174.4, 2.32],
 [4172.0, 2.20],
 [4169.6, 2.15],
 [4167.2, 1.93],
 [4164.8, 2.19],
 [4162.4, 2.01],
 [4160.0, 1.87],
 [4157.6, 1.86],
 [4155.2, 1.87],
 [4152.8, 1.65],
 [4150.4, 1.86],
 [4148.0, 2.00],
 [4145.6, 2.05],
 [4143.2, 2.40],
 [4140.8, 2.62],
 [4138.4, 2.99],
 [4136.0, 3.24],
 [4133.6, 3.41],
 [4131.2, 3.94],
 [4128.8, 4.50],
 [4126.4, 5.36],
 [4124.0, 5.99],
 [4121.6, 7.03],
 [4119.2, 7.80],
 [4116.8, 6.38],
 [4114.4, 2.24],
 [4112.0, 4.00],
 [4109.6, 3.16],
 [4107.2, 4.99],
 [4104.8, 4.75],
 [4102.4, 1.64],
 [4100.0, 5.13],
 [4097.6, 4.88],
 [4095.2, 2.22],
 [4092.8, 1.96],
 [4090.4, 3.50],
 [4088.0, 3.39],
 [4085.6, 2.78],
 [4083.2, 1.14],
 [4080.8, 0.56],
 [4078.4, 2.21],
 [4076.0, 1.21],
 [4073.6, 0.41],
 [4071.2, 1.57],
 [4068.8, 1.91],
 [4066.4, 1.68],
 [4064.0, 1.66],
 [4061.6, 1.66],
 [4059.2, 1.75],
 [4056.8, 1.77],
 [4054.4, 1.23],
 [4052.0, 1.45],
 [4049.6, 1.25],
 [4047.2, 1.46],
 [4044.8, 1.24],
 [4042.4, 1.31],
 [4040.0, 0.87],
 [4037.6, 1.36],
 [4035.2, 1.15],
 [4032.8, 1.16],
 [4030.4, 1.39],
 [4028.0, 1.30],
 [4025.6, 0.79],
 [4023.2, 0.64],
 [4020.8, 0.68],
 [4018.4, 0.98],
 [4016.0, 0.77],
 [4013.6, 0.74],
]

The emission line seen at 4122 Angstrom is Lyman alpha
